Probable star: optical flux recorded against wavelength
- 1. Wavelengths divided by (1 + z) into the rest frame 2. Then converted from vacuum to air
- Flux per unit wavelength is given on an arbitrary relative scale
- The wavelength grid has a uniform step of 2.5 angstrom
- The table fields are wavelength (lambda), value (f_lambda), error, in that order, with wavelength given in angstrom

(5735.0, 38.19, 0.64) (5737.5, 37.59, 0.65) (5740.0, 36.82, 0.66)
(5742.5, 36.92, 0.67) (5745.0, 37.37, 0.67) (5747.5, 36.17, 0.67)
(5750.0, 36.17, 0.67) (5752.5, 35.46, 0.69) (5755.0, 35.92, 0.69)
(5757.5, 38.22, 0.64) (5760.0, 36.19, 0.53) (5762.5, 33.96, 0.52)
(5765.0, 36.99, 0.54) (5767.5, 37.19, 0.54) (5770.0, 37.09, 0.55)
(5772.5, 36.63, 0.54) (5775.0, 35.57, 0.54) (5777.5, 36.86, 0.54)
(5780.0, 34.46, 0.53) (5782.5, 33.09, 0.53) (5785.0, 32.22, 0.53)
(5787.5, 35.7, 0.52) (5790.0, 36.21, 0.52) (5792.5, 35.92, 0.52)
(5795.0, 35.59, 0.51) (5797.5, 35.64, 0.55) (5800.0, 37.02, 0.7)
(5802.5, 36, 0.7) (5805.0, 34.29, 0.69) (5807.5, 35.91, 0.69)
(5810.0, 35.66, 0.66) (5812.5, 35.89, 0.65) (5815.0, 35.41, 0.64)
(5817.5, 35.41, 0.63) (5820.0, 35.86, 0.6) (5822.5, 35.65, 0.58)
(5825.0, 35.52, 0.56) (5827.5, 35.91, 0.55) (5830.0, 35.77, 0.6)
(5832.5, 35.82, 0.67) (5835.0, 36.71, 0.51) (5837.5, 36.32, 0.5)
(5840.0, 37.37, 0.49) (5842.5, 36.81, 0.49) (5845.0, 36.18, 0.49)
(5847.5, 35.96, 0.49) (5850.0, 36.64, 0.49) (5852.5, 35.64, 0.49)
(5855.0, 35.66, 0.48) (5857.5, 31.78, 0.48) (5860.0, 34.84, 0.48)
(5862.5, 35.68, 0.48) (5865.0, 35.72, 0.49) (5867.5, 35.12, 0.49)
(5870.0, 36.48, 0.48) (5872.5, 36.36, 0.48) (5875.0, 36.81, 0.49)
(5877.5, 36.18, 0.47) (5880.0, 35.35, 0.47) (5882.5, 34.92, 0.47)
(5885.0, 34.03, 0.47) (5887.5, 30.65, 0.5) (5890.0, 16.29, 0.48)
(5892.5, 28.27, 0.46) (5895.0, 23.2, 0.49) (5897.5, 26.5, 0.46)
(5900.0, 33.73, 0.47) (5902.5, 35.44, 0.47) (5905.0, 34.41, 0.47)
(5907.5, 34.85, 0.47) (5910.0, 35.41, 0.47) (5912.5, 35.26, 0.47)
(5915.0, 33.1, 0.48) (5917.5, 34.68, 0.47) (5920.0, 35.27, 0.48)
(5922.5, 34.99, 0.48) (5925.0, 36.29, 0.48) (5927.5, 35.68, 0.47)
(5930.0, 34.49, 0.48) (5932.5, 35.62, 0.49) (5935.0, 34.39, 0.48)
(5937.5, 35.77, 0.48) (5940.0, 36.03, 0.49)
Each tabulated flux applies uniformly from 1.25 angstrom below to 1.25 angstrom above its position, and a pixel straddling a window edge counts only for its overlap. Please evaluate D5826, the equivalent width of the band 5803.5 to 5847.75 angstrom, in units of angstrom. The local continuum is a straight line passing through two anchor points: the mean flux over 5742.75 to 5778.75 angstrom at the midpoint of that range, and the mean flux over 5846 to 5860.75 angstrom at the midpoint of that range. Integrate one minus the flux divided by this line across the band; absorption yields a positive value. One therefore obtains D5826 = -0.5 angstrom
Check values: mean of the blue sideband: 36.4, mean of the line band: 35.9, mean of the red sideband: 35.1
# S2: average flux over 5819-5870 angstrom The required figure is 35.8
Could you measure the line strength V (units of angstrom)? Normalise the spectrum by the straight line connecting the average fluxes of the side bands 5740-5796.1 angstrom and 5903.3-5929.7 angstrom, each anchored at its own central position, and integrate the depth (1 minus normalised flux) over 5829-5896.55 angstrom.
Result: 2.4 angstrom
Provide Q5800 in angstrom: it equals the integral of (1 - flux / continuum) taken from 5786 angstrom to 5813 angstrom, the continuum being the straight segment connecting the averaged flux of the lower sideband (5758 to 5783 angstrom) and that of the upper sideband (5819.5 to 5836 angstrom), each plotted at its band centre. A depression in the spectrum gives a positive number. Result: 0.1 angstrom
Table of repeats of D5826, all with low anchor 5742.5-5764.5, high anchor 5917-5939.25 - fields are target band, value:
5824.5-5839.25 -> -0.1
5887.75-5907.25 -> 3.7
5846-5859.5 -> 0.2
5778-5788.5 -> 0.6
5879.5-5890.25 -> 1.3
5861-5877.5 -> -0.2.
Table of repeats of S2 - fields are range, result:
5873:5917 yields 32.1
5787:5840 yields 35.9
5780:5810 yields 35.2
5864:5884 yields 35.8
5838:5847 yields 36.7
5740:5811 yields 35.9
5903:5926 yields 34.9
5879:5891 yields 30.4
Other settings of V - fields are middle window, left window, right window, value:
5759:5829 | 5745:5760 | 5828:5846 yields 1.5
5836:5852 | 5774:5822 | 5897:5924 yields -0.7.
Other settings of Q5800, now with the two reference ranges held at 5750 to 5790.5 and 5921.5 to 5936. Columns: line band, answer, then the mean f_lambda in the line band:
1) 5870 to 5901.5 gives 3.67 angstrom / 31.3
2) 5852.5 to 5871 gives 0.21 angstrom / 35.1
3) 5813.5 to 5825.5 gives 0.00 angstrom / 35.6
